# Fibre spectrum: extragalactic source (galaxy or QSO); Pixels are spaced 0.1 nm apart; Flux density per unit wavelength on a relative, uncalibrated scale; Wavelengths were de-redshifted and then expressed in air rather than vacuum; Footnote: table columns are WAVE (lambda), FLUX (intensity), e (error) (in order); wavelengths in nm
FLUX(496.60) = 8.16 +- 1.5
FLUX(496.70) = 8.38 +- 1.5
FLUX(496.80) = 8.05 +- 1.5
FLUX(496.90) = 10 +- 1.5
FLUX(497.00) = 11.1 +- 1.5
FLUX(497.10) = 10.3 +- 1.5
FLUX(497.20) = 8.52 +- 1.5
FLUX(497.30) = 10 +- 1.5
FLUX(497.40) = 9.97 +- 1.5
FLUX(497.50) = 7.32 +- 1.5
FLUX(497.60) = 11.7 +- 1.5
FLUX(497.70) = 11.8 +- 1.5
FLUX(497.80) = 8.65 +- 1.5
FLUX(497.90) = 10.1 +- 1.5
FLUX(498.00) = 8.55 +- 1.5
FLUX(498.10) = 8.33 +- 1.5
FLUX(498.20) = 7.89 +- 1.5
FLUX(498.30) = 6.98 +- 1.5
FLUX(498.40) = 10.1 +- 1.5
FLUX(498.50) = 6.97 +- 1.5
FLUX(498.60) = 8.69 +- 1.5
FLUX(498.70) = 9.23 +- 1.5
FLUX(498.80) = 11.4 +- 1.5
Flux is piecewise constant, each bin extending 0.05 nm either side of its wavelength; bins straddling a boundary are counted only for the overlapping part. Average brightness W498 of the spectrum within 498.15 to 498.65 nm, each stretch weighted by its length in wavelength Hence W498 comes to 8.13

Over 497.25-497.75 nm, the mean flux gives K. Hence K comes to 10.2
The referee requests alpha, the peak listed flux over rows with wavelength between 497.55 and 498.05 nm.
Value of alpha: 11.8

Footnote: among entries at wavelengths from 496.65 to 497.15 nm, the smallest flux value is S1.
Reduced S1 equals 8.05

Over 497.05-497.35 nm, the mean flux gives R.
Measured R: 9.61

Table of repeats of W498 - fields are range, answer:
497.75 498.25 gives 8.7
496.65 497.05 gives 9.38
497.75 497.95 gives 9.38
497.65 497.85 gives 10.2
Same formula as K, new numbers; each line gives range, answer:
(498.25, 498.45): 8.54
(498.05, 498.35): 7.73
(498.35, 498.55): 8.53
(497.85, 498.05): 9.32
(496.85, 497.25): 9.98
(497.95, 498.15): 8.44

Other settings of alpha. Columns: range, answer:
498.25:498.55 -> 10.1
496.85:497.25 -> 11.1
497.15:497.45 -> 10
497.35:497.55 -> 9.97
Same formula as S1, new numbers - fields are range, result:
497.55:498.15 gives 8.33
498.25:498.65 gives 6.97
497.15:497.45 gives 8.52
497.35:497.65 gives 7.32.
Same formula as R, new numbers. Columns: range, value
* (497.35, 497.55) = 8.64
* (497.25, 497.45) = 9.98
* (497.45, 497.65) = 9.51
